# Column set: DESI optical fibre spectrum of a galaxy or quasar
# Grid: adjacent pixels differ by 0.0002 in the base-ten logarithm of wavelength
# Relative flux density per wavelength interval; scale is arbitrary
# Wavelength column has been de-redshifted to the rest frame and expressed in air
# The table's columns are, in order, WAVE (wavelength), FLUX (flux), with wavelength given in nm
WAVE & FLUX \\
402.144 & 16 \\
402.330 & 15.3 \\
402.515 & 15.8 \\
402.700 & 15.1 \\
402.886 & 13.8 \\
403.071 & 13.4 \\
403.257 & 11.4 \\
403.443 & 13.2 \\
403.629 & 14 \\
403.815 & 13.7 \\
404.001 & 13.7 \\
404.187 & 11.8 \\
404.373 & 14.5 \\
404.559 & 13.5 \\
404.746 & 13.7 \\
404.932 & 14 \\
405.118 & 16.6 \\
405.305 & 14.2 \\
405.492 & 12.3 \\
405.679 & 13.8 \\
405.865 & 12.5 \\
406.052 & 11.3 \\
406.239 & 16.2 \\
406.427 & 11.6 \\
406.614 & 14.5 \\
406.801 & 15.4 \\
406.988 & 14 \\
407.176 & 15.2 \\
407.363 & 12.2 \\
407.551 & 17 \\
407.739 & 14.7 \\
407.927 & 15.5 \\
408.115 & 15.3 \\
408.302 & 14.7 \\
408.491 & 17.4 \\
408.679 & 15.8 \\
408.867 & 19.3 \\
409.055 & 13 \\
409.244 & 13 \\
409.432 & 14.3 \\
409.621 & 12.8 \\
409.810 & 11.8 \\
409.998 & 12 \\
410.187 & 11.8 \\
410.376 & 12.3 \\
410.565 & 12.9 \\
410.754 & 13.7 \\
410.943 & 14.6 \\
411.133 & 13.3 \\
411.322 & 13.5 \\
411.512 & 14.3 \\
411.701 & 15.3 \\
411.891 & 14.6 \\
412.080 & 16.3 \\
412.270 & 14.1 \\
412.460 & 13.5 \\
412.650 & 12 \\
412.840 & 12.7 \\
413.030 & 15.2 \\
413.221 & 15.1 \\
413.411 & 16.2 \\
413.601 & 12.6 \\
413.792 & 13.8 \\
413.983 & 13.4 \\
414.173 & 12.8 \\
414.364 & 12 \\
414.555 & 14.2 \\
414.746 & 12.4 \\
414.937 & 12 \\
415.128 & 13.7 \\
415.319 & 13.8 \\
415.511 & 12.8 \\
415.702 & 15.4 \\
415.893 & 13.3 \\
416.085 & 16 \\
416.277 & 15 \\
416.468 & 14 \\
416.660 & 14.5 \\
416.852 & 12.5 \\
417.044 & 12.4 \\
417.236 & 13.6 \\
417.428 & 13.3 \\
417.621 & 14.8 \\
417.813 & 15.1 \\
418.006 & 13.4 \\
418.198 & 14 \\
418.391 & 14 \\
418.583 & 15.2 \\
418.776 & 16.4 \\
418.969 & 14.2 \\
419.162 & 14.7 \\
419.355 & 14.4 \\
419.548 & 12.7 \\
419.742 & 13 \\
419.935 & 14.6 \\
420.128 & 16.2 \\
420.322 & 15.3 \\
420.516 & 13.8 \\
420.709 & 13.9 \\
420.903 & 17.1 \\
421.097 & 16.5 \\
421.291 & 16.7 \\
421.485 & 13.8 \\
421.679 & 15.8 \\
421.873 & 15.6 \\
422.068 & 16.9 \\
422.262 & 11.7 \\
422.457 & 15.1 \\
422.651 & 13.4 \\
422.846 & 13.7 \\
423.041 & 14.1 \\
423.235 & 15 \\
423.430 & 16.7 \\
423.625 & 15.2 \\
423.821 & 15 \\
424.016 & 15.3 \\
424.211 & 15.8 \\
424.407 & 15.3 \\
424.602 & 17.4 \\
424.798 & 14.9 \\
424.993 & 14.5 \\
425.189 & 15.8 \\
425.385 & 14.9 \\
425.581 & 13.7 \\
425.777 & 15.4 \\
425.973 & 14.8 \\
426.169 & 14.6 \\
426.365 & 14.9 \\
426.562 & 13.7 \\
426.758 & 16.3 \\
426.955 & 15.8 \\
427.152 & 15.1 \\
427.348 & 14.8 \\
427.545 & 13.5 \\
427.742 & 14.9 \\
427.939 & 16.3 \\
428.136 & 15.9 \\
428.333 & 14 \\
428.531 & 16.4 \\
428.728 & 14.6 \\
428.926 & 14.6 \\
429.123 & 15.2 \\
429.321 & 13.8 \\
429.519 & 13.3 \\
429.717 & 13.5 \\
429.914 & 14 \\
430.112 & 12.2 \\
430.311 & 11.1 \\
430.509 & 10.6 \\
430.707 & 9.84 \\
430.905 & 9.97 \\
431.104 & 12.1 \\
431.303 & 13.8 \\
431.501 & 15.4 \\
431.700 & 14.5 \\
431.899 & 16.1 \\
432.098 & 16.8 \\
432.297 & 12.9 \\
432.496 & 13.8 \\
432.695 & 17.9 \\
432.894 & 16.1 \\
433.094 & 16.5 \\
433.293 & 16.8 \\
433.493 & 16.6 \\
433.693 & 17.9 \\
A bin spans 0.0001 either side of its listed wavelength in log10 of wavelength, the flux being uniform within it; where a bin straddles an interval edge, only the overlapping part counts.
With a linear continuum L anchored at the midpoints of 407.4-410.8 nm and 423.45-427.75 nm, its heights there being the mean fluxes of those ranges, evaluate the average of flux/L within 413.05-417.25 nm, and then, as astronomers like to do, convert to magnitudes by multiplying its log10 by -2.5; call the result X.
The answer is 0.06 mag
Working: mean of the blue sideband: 14.3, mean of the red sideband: 15.1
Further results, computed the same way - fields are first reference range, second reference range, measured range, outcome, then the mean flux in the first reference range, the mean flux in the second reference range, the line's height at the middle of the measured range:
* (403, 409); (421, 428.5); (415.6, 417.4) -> 0.05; 14.3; 15.1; 14.7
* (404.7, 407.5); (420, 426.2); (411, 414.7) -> 0.03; 13.9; 15.1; 14.4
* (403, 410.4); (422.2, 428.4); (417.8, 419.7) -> 0.02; 14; 14.9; 14.6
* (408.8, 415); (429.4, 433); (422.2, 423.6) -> -0.06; 13.6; 13.6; 13.6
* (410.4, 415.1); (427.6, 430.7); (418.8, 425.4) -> -0.09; 13.7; 13.9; 13.8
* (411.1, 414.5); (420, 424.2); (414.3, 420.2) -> 0.04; 13.9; 15.1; 14.5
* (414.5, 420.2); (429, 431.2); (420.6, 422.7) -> -0.13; 14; 12.4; 13.5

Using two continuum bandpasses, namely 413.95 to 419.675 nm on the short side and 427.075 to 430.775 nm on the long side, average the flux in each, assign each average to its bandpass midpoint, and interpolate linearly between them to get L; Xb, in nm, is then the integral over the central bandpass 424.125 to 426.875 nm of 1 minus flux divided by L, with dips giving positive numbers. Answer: -0.248 nm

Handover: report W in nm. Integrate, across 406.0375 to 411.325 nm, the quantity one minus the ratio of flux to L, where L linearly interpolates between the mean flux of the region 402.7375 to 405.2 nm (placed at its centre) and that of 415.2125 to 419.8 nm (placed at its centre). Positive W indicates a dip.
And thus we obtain -0.13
